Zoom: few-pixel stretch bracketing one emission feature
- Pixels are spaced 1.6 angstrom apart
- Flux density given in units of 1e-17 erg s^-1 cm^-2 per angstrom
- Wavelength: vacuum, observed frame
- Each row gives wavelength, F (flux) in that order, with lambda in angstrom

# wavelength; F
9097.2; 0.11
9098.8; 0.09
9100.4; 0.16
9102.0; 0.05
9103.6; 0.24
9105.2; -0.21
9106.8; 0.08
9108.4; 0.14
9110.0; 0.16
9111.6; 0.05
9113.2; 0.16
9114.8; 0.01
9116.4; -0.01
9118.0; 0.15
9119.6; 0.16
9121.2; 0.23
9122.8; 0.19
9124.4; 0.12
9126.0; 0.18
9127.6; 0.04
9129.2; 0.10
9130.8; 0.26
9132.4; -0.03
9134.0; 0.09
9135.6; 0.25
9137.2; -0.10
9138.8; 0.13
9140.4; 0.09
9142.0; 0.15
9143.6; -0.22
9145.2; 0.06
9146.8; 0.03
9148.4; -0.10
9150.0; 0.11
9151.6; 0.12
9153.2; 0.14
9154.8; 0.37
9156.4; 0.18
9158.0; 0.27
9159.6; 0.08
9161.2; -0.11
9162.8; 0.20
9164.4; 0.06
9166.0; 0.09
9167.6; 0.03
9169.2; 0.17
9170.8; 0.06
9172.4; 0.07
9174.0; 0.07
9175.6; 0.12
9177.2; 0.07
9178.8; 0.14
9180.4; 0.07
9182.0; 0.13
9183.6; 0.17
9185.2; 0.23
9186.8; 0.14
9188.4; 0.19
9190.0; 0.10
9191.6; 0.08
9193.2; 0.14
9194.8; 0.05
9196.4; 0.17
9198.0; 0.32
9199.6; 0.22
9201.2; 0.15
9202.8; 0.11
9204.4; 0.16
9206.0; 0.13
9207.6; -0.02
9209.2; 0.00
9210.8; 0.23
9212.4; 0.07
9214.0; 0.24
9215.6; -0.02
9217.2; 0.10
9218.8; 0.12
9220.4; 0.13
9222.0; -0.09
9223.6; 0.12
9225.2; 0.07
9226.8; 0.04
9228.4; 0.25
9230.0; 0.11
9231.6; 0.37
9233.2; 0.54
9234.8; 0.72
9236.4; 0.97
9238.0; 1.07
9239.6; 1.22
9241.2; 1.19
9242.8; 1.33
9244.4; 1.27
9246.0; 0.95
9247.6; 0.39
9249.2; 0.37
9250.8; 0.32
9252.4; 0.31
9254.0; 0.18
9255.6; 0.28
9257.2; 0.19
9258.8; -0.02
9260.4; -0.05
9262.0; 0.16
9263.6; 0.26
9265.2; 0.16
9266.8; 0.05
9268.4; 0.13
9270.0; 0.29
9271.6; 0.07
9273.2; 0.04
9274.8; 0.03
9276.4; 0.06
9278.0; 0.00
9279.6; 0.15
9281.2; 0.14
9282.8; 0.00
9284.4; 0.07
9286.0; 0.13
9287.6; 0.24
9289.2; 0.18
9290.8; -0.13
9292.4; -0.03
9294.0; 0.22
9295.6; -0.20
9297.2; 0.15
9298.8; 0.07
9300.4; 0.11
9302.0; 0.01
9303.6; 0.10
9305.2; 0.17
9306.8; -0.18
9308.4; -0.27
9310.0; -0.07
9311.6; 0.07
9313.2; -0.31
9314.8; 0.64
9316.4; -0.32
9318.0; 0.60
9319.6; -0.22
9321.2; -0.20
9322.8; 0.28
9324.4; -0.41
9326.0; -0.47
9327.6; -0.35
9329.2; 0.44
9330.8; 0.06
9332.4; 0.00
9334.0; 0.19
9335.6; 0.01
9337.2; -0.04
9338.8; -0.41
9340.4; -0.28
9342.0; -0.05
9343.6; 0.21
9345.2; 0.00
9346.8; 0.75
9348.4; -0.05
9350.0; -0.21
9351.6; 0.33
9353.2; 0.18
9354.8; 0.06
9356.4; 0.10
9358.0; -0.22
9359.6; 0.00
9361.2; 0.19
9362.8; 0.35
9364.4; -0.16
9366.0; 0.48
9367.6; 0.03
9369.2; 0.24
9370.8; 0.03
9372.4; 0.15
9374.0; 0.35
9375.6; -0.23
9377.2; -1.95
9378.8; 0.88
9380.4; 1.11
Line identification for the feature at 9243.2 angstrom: [O II]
